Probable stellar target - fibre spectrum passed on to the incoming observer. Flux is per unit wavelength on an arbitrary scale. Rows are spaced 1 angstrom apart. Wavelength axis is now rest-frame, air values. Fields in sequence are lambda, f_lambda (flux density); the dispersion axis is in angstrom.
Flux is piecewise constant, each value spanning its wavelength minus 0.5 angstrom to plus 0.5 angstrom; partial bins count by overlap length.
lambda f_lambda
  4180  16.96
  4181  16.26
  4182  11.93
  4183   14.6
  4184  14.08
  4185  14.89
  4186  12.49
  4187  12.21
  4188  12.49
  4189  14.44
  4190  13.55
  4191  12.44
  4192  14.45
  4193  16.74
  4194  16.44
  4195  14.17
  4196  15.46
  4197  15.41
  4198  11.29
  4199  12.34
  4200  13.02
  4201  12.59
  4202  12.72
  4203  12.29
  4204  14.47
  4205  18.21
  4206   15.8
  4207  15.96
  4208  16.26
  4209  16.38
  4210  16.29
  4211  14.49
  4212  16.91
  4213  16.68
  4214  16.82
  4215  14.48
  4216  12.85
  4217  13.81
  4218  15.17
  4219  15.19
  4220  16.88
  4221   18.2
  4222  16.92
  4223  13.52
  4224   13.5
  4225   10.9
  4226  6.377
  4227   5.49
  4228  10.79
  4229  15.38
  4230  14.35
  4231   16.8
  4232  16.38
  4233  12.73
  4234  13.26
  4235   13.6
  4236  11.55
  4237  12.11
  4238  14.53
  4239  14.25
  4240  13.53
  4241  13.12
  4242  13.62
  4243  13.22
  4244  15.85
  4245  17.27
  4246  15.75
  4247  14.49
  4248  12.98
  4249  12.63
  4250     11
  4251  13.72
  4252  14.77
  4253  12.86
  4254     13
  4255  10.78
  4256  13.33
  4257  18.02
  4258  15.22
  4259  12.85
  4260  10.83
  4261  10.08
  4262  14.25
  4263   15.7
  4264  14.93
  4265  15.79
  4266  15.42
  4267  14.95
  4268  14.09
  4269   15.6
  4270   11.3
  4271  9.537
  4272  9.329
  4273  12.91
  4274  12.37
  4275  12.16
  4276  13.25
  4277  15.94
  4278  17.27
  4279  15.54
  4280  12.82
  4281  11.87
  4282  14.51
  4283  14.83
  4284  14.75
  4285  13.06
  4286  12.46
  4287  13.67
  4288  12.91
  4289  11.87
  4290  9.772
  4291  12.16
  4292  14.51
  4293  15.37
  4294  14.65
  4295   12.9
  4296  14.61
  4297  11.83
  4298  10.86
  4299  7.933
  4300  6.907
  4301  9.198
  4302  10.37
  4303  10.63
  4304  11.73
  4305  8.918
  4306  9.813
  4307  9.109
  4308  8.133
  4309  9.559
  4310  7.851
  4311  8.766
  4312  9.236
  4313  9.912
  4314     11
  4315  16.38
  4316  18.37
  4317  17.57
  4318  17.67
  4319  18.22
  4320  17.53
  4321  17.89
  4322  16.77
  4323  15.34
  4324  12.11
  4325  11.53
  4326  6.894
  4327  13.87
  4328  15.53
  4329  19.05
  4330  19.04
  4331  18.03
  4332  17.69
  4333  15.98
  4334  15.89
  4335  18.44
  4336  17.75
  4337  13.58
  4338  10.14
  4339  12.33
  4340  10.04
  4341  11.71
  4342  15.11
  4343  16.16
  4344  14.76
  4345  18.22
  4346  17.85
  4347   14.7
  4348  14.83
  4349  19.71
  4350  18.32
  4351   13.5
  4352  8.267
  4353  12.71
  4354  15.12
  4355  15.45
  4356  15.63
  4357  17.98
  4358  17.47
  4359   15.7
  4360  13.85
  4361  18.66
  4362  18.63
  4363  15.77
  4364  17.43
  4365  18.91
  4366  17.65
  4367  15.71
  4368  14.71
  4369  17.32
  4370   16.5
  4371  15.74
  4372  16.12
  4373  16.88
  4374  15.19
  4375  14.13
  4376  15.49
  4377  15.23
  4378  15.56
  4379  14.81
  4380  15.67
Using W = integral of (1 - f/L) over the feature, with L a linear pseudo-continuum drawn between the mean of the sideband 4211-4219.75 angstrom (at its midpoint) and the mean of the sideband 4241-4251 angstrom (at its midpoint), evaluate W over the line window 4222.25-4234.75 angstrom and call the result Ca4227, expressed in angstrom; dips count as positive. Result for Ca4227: 1.8 angstrom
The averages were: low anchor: 15.2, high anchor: 14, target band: 12.6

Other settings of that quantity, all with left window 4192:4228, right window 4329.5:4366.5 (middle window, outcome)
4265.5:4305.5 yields 6.6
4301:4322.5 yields 4.0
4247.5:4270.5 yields 1.9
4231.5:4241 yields 0.7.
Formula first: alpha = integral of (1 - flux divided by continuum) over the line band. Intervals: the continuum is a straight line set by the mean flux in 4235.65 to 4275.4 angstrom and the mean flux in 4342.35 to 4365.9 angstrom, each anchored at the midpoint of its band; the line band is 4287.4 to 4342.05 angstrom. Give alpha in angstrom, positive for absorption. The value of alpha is 7.2 angstrom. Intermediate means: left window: 13.5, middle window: 13.1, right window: 16.1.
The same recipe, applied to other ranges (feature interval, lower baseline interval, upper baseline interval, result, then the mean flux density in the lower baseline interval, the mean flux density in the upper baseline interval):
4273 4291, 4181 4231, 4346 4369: 2.0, 14.2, 16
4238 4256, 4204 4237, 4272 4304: 0.0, 14.4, 12.6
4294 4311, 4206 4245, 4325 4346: 5.3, 14.2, 15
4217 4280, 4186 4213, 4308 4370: 4.5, 14.5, 15.1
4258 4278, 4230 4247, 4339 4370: 1.7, 14.2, 15.7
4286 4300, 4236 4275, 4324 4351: 1.9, 13.5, 15.2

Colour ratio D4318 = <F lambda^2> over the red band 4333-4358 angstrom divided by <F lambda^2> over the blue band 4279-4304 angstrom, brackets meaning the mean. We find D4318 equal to 1.25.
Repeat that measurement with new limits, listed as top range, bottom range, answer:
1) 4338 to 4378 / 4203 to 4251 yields 1.16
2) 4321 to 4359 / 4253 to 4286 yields 1.15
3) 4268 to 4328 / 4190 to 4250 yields 0.92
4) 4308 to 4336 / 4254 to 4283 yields 1.10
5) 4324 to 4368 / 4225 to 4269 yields 1.20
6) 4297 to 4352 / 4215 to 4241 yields 1.05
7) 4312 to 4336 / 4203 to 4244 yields 1.15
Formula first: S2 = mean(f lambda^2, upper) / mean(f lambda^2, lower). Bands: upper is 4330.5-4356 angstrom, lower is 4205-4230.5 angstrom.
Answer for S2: 1.1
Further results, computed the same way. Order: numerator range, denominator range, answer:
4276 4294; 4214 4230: 1.05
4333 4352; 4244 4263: 1.15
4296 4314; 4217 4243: 0.74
